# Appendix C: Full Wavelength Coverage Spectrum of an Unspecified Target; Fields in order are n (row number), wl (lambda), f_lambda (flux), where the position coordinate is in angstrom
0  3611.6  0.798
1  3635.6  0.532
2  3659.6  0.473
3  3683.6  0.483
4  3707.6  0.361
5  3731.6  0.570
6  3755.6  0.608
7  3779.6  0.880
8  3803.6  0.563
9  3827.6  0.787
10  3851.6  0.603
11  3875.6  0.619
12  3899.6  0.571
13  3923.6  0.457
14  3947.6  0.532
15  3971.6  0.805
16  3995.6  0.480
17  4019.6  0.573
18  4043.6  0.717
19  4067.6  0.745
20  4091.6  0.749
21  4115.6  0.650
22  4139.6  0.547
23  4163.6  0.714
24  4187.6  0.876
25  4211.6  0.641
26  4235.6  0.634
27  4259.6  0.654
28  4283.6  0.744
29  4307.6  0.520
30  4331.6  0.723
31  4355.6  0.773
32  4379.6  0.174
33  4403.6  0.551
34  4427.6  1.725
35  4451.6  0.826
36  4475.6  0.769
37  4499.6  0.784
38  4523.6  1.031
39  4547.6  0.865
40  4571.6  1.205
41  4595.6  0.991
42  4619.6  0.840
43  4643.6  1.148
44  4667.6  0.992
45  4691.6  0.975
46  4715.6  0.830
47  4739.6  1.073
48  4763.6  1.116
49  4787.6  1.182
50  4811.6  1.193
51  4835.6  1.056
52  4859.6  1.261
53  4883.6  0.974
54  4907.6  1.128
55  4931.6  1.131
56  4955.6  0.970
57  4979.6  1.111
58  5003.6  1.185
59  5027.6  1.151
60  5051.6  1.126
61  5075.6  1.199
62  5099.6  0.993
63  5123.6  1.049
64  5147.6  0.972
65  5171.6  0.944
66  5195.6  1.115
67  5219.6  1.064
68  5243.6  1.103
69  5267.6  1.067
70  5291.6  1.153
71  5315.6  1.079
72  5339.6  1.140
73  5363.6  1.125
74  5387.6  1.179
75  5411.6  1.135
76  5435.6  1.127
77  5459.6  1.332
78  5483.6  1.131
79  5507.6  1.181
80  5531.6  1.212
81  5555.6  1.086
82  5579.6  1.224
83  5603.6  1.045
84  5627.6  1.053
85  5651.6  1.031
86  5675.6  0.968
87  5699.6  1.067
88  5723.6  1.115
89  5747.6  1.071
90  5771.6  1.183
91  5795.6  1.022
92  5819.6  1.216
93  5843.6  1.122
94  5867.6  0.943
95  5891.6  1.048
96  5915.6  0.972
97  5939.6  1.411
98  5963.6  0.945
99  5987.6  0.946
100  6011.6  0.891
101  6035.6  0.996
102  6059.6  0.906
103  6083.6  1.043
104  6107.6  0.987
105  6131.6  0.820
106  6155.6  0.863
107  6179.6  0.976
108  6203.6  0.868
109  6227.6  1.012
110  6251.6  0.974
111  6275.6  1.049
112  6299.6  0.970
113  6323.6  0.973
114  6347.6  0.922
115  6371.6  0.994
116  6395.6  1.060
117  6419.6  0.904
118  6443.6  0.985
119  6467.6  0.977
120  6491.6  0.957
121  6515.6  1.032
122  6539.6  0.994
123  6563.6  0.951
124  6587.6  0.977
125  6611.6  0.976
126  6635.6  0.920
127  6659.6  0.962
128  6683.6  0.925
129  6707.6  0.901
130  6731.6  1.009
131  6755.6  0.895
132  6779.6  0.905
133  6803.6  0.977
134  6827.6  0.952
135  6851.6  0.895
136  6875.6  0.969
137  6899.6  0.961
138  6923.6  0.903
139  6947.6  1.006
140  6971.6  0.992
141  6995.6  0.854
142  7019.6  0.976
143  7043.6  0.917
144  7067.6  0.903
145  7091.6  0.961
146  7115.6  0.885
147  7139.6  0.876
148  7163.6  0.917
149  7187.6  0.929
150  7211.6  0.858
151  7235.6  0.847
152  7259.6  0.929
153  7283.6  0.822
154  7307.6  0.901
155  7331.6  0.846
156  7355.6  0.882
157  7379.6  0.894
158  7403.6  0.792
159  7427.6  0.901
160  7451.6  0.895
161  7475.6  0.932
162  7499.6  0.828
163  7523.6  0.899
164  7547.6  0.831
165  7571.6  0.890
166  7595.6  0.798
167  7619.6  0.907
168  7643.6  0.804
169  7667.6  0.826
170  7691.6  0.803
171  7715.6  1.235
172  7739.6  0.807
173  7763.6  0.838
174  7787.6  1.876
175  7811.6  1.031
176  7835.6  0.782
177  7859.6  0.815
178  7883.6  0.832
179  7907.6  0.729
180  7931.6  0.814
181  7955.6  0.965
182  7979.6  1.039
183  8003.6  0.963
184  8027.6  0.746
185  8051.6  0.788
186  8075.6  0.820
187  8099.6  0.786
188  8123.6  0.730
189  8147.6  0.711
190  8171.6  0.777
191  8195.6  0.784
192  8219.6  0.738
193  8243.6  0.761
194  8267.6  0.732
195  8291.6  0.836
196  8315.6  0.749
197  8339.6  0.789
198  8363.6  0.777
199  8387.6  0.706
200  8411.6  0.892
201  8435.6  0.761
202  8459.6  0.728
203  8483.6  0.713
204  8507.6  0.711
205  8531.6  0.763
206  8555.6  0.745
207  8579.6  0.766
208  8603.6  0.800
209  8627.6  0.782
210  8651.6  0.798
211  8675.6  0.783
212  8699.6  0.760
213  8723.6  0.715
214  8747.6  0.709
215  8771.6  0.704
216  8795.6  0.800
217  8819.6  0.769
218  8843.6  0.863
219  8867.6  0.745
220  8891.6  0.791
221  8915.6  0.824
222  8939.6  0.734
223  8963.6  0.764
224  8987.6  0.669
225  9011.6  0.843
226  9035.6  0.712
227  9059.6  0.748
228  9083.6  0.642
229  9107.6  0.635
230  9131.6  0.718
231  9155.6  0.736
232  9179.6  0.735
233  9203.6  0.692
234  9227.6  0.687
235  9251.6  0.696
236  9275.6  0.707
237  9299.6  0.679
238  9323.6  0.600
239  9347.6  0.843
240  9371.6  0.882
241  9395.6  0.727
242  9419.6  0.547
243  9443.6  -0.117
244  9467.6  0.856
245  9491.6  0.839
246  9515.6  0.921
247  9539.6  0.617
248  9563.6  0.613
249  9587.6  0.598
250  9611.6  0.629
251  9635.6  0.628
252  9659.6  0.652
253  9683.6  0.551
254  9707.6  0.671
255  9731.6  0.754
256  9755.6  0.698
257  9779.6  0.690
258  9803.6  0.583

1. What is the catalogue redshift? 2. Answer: 0.19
